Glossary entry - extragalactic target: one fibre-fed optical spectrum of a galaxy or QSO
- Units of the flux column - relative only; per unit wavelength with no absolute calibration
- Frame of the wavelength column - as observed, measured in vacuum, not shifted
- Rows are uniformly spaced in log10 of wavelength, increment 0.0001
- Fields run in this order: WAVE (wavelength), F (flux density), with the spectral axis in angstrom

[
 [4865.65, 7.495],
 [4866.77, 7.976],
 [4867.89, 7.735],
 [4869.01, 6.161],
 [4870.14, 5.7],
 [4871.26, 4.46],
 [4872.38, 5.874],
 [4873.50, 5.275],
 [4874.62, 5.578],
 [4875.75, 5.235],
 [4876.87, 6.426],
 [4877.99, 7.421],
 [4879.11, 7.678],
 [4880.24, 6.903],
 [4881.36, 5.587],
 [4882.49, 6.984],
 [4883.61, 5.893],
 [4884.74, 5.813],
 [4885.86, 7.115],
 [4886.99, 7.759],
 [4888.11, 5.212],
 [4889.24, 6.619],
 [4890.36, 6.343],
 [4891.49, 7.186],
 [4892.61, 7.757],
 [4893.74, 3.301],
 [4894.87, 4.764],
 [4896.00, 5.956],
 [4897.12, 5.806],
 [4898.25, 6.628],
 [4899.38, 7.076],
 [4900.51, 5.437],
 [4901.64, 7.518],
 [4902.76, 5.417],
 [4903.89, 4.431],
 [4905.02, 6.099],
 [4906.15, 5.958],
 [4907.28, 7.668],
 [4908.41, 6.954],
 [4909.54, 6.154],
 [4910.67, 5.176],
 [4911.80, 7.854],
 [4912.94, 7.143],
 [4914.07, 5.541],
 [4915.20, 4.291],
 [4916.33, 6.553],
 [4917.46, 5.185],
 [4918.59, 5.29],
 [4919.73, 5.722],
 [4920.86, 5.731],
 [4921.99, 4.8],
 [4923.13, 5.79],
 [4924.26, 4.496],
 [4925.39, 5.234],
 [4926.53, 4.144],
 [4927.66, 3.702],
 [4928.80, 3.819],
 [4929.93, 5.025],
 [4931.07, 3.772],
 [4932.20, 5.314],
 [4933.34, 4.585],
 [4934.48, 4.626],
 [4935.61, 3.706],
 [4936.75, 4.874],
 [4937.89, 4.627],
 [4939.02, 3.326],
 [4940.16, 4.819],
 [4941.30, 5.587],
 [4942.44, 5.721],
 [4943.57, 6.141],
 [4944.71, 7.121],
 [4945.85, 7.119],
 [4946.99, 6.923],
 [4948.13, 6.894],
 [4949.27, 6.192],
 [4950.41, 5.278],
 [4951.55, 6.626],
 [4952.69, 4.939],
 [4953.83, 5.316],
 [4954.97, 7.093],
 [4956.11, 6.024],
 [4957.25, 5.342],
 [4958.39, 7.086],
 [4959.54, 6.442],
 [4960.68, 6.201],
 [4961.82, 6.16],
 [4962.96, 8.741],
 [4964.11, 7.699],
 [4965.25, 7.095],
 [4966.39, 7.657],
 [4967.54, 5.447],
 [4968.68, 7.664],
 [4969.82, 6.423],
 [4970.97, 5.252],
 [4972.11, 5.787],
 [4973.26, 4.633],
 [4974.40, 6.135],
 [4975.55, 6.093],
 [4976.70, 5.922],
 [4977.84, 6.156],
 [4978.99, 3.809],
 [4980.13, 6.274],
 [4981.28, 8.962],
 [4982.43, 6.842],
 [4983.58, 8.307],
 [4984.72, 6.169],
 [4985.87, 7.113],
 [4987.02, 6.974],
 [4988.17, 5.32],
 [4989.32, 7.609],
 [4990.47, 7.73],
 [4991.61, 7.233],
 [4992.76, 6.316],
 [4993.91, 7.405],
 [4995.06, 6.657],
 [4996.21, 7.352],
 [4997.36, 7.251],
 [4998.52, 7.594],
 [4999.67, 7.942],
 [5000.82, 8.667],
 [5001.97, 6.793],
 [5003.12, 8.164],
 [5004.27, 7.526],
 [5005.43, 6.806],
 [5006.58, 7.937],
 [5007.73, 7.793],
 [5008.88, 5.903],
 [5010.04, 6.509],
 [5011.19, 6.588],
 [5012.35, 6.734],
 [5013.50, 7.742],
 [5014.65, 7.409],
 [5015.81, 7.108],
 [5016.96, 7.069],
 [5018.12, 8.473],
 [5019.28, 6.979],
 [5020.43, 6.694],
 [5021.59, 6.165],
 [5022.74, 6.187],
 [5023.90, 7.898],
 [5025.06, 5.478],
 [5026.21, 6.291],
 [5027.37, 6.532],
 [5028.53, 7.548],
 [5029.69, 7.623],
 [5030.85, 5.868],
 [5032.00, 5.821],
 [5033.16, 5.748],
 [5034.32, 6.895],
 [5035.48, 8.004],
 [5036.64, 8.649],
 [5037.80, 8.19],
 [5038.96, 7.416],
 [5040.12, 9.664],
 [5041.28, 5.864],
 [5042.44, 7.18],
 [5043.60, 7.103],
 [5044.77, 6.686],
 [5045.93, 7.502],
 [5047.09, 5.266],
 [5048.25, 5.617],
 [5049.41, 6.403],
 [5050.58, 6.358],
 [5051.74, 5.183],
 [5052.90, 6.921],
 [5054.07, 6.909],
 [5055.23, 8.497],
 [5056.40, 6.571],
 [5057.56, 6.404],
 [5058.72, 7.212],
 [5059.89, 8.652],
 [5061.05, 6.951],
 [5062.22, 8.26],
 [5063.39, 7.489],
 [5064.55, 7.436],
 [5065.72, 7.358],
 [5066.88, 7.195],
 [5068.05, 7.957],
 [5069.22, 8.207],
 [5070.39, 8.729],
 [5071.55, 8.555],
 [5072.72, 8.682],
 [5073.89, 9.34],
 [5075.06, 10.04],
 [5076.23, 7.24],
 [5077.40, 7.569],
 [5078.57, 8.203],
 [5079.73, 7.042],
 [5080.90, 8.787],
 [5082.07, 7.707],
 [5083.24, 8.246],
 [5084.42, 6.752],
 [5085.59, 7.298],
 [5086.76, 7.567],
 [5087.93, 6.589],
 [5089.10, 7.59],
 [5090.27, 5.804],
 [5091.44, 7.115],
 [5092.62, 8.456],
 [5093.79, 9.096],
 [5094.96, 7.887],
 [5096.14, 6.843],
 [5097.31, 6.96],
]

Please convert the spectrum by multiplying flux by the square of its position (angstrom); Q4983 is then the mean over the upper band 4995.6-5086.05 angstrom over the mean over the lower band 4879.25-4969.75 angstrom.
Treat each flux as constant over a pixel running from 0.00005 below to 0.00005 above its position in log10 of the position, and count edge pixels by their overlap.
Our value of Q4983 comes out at 1.30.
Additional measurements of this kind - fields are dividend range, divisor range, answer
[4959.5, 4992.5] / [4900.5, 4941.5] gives 1.28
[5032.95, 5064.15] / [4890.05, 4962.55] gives 1.31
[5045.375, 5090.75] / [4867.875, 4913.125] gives 1.29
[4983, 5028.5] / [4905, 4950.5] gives 1.34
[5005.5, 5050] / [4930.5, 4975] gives 1.21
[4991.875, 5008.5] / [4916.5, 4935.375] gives 1.58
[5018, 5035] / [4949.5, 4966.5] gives 1.05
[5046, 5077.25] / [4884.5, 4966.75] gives 1.34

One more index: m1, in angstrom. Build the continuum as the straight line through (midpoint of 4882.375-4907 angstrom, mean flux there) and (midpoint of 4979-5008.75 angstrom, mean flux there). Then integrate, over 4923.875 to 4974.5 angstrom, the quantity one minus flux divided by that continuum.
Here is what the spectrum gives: 7.83 angstrom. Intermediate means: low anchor 6.14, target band 5.71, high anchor 7.22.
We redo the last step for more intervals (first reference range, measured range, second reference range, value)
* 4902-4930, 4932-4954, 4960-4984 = 2.0 angstrom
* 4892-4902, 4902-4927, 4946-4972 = 1.6 angstrom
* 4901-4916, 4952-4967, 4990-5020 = 0.4 angstrom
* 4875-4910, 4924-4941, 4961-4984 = 5.3 angstrom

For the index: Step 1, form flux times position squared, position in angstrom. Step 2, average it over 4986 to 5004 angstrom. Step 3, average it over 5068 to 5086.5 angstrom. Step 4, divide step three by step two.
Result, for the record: 1.2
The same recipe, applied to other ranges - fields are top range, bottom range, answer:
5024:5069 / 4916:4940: 1.55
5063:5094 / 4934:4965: 1.38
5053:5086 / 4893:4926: 1.44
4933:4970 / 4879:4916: 0.99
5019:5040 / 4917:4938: 1.52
